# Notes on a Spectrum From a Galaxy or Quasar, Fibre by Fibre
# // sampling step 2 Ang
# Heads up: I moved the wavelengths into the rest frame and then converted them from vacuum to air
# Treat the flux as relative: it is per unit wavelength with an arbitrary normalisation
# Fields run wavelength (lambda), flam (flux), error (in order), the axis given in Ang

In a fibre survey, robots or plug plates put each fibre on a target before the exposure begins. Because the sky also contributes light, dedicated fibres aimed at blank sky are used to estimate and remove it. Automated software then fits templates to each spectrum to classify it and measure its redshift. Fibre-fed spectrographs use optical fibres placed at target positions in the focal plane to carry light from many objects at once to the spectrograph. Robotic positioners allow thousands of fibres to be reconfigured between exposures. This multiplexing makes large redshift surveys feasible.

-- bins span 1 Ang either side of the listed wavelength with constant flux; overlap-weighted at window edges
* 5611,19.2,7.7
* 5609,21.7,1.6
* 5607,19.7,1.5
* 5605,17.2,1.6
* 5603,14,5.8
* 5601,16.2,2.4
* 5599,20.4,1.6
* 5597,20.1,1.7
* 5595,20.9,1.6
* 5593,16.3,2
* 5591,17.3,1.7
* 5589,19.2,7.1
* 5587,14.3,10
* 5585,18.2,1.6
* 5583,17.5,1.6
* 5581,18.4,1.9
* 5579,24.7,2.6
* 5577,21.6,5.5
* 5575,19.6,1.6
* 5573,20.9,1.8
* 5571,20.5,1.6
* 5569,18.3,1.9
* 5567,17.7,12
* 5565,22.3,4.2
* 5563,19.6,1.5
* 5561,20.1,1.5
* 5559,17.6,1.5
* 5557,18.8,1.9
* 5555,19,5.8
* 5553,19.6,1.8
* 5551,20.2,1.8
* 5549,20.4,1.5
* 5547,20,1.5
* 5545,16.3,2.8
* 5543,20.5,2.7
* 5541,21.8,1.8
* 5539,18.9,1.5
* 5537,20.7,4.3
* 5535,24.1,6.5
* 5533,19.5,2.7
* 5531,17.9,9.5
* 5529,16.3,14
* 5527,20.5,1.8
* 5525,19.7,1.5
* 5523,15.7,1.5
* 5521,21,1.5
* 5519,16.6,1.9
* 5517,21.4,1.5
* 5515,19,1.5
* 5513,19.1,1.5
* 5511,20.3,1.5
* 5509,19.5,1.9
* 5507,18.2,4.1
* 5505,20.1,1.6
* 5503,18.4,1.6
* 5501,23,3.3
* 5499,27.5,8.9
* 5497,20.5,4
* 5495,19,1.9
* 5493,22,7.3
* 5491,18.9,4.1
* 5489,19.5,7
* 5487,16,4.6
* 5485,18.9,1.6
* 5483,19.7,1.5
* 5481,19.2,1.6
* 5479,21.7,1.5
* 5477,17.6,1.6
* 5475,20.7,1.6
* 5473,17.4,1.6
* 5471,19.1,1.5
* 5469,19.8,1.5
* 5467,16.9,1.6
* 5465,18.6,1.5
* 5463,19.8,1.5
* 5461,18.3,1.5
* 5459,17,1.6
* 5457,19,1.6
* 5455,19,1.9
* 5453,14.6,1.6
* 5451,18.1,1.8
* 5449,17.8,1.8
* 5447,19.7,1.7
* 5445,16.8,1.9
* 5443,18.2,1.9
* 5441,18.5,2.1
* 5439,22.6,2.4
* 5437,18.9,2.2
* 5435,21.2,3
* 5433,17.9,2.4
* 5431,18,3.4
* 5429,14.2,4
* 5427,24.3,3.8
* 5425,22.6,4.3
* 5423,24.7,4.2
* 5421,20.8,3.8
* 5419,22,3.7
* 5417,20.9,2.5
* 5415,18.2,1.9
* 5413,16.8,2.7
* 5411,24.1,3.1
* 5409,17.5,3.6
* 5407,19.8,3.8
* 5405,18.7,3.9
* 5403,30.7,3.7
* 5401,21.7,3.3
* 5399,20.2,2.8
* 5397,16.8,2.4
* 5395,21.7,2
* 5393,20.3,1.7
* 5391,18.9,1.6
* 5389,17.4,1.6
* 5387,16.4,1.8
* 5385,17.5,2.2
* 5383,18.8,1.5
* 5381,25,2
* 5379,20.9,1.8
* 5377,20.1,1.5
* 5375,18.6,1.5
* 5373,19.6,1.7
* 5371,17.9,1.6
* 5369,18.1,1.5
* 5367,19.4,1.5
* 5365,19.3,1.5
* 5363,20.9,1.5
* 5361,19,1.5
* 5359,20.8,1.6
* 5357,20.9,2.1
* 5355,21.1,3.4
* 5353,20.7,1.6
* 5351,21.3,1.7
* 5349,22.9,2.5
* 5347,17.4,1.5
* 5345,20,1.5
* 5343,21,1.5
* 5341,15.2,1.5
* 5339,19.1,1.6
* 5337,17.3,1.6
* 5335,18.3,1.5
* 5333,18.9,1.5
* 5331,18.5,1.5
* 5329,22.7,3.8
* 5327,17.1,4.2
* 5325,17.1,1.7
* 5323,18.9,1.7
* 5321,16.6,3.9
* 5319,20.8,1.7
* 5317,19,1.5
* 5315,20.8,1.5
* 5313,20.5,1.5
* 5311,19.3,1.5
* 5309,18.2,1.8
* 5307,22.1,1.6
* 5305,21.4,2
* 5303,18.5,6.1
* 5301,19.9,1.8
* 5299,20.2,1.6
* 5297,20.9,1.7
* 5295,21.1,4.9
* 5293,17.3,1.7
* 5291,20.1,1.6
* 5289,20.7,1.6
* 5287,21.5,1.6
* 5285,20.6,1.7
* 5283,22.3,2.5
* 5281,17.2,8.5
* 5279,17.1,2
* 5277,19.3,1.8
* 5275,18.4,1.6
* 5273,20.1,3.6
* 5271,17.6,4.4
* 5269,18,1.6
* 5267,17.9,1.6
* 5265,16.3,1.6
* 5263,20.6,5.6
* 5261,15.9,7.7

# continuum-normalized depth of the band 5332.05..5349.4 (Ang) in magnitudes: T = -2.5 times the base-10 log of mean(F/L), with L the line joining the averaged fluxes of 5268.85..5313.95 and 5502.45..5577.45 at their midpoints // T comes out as 0.05 mag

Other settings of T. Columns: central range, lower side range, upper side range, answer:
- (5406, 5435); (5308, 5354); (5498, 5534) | -0.041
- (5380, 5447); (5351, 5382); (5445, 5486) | -0.034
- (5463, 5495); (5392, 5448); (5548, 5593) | 0.045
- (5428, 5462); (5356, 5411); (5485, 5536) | 0.093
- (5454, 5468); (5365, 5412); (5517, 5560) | 0.074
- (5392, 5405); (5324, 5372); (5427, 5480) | -0.141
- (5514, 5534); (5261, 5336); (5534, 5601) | 0.041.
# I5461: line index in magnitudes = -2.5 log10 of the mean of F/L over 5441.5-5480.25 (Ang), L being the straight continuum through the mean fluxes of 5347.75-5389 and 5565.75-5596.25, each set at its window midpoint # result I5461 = 0.062 mag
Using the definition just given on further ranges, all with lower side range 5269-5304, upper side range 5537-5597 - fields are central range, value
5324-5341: 0.06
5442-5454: 0.11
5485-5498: 0.01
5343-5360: -0.06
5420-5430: -0.10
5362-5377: 0.02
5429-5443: 0.02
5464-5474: 0.06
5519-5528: 0.03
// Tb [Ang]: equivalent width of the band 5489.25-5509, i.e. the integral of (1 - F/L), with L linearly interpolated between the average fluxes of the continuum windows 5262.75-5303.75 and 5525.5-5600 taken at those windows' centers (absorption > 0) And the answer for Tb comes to -1.3 Ang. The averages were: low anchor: 19.3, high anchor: 19.5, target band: 20.7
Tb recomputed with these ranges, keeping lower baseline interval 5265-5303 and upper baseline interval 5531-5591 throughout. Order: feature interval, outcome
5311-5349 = 0.8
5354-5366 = -0.6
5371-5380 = -0.1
